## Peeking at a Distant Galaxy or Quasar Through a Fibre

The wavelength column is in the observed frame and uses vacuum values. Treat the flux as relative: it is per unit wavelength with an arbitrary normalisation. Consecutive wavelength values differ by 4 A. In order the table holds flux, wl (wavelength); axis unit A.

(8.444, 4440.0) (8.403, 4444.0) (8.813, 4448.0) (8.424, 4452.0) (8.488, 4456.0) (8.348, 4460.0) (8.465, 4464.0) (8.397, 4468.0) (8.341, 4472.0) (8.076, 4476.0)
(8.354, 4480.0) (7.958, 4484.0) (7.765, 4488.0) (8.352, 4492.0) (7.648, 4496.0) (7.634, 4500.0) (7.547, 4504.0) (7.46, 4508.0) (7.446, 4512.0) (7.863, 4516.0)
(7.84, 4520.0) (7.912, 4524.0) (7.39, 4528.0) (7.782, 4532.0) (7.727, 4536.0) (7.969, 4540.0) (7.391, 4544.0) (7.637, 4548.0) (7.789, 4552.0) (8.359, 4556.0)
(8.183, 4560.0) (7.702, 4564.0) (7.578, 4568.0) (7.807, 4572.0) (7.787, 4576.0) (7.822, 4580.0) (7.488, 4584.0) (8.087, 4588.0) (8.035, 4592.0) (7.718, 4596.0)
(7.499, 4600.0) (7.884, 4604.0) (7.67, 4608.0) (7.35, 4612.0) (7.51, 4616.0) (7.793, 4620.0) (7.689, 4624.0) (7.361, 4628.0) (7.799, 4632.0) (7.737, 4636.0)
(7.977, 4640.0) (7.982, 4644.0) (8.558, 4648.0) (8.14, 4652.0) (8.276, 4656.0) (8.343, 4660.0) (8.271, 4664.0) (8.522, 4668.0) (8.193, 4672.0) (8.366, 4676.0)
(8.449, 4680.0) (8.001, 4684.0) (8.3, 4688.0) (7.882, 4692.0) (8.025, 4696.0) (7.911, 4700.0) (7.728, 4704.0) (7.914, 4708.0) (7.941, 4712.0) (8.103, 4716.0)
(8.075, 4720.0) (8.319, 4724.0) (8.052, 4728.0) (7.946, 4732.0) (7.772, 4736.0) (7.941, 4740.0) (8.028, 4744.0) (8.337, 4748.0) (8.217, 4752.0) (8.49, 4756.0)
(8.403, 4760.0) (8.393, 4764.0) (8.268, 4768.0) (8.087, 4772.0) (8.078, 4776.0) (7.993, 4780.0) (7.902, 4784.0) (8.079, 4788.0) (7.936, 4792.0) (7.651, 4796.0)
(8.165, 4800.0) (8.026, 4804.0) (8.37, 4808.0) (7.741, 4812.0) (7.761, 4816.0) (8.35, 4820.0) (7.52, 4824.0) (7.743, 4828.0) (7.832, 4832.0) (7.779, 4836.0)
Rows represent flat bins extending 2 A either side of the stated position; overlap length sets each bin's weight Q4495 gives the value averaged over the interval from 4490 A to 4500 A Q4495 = 7.93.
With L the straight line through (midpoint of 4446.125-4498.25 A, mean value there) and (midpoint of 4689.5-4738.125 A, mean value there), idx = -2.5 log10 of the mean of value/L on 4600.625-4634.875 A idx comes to 0.06 mag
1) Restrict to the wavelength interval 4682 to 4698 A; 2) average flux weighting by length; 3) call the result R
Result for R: 8.05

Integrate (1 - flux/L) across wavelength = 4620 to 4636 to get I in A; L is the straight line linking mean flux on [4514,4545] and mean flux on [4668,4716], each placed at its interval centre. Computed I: 0.6 A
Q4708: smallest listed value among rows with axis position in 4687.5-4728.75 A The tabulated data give 7.728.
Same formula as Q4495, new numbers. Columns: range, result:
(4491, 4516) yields 7.67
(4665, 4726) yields 8.12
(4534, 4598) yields 7.82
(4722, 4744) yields 8.01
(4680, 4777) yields 8.1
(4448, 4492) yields 8.29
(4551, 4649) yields 7.8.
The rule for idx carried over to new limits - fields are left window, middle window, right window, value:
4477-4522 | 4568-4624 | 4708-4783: 0.03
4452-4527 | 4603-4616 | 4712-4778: 0.07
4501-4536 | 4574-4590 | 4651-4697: 0.01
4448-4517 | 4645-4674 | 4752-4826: -0.03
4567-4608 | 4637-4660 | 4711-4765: -0.03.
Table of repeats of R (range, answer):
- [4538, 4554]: 7.7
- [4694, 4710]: 7.89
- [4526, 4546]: 7.65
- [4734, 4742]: 7.86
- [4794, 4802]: 7.91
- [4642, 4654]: 8.23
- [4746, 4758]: 8.35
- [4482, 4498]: 7.93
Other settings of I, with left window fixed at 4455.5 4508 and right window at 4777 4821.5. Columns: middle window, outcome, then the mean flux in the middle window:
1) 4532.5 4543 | 0.34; 7.8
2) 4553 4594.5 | 0.87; 7.88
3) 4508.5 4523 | 0.65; 7.7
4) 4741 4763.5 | -0.78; 8.29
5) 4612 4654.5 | 1.05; 7.84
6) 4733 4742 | 0.16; 7.87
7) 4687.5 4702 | 0.03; 8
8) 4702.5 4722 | 0.14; 7.96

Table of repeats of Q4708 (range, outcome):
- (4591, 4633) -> 7.35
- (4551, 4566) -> 7.702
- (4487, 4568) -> 7.39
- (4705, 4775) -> 7.772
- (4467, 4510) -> 7.46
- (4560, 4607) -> 7.488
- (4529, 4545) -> 7.391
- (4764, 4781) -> 7.993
